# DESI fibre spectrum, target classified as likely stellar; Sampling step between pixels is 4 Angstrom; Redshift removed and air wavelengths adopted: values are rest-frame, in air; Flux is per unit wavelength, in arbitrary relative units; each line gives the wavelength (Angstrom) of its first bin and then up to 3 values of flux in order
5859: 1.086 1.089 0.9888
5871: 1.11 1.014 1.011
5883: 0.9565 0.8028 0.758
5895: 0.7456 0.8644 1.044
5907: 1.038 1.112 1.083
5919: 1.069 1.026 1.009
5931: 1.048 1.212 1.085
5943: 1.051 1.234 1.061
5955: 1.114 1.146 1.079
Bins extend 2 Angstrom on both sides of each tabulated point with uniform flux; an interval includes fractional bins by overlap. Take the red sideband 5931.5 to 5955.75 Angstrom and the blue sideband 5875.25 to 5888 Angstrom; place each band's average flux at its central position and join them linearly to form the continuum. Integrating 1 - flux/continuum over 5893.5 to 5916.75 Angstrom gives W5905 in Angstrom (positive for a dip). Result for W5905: 0.7 Angstrom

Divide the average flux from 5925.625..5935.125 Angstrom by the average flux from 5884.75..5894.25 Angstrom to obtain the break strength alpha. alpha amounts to 1.37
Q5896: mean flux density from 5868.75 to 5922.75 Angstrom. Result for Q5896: 0.972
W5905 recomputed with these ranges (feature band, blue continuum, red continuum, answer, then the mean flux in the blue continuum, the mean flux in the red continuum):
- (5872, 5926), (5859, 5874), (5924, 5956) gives 5.60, 1.06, 1.1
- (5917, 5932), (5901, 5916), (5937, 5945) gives 0.43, 1.07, 1.07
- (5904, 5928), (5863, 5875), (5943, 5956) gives 0.79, 1.05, 1.12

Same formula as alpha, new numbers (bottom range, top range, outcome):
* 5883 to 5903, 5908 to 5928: 1.27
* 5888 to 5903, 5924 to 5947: 1.32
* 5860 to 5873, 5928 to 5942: 1.04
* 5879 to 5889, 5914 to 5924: 1.17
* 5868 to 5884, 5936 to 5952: 1.09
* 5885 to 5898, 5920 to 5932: 1.33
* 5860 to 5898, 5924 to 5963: 1.17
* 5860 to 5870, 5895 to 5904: 0.85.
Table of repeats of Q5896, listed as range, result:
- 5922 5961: 1.1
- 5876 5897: 0.862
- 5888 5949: 1.02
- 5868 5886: 1.01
